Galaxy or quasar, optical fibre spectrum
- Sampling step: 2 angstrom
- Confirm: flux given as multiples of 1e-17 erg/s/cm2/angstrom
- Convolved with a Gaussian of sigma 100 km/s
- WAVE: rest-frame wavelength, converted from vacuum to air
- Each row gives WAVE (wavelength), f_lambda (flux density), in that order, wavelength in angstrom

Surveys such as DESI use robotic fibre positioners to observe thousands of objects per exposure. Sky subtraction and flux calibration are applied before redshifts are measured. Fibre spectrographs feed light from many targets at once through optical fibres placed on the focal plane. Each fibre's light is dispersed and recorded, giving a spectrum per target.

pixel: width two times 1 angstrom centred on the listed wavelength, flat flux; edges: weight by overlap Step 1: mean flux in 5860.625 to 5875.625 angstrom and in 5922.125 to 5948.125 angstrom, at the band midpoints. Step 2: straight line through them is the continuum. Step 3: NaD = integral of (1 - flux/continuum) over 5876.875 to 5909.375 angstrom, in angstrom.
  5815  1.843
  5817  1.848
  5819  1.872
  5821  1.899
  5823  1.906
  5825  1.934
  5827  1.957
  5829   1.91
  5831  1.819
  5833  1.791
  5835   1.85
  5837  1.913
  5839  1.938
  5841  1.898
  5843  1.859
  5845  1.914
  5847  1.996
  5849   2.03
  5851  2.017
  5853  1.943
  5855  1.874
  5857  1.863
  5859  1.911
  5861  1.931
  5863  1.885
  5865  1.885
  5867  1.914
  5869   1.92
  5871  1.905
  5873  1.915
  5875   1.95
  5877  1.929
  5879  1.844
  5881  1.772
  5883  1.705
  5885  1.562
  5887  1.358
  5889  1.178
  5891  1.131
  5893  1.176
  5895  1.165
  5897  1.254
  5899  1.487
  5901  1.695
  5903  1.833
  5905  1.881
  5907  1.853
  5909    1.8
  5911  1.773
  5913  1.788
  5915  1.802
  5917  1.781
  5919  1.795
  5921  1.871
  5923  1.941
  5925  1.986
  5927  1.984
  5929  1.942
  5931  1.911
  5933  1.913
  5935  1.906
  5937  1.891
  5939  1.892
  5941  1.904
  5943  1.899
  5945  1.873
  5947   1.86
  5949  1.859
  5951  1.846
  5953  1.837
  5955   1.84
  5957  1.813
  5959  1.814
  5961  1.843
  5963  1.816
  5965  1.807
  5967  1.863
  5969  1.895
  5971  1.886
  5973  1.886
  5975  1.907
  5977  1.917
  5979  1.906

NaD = 6.1 angstrom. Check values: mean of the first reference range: 1.91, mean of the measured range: 1.55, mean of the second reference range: 1.92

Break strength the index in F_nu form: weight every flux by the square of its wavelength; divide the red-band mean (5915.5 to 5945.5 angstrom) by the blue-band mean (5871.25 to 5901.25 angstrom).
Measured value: 1.2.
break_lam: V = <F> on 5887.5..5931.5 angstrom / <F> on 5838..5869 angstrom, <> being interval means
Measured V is 0.87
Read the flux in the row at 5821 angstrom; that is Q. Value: 1.899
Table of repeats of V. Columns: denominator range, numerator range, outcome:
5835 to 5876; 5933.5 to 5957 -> 0.97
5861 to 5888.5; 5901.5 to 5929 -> 1.03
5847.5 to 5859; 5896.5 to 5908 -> 0.87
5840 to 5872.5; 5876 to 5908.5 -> 0.81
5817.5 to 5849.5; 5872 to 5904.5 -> 0.82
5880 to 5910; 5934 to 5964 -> 1.22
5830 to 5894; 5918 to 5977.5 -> 1.04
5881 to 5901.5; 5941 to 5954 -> 1.35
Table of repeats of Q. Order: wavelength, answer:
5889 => 1.178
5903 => 1.833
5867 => 1.914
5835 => 1.85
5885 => 1.562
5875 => 1.95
